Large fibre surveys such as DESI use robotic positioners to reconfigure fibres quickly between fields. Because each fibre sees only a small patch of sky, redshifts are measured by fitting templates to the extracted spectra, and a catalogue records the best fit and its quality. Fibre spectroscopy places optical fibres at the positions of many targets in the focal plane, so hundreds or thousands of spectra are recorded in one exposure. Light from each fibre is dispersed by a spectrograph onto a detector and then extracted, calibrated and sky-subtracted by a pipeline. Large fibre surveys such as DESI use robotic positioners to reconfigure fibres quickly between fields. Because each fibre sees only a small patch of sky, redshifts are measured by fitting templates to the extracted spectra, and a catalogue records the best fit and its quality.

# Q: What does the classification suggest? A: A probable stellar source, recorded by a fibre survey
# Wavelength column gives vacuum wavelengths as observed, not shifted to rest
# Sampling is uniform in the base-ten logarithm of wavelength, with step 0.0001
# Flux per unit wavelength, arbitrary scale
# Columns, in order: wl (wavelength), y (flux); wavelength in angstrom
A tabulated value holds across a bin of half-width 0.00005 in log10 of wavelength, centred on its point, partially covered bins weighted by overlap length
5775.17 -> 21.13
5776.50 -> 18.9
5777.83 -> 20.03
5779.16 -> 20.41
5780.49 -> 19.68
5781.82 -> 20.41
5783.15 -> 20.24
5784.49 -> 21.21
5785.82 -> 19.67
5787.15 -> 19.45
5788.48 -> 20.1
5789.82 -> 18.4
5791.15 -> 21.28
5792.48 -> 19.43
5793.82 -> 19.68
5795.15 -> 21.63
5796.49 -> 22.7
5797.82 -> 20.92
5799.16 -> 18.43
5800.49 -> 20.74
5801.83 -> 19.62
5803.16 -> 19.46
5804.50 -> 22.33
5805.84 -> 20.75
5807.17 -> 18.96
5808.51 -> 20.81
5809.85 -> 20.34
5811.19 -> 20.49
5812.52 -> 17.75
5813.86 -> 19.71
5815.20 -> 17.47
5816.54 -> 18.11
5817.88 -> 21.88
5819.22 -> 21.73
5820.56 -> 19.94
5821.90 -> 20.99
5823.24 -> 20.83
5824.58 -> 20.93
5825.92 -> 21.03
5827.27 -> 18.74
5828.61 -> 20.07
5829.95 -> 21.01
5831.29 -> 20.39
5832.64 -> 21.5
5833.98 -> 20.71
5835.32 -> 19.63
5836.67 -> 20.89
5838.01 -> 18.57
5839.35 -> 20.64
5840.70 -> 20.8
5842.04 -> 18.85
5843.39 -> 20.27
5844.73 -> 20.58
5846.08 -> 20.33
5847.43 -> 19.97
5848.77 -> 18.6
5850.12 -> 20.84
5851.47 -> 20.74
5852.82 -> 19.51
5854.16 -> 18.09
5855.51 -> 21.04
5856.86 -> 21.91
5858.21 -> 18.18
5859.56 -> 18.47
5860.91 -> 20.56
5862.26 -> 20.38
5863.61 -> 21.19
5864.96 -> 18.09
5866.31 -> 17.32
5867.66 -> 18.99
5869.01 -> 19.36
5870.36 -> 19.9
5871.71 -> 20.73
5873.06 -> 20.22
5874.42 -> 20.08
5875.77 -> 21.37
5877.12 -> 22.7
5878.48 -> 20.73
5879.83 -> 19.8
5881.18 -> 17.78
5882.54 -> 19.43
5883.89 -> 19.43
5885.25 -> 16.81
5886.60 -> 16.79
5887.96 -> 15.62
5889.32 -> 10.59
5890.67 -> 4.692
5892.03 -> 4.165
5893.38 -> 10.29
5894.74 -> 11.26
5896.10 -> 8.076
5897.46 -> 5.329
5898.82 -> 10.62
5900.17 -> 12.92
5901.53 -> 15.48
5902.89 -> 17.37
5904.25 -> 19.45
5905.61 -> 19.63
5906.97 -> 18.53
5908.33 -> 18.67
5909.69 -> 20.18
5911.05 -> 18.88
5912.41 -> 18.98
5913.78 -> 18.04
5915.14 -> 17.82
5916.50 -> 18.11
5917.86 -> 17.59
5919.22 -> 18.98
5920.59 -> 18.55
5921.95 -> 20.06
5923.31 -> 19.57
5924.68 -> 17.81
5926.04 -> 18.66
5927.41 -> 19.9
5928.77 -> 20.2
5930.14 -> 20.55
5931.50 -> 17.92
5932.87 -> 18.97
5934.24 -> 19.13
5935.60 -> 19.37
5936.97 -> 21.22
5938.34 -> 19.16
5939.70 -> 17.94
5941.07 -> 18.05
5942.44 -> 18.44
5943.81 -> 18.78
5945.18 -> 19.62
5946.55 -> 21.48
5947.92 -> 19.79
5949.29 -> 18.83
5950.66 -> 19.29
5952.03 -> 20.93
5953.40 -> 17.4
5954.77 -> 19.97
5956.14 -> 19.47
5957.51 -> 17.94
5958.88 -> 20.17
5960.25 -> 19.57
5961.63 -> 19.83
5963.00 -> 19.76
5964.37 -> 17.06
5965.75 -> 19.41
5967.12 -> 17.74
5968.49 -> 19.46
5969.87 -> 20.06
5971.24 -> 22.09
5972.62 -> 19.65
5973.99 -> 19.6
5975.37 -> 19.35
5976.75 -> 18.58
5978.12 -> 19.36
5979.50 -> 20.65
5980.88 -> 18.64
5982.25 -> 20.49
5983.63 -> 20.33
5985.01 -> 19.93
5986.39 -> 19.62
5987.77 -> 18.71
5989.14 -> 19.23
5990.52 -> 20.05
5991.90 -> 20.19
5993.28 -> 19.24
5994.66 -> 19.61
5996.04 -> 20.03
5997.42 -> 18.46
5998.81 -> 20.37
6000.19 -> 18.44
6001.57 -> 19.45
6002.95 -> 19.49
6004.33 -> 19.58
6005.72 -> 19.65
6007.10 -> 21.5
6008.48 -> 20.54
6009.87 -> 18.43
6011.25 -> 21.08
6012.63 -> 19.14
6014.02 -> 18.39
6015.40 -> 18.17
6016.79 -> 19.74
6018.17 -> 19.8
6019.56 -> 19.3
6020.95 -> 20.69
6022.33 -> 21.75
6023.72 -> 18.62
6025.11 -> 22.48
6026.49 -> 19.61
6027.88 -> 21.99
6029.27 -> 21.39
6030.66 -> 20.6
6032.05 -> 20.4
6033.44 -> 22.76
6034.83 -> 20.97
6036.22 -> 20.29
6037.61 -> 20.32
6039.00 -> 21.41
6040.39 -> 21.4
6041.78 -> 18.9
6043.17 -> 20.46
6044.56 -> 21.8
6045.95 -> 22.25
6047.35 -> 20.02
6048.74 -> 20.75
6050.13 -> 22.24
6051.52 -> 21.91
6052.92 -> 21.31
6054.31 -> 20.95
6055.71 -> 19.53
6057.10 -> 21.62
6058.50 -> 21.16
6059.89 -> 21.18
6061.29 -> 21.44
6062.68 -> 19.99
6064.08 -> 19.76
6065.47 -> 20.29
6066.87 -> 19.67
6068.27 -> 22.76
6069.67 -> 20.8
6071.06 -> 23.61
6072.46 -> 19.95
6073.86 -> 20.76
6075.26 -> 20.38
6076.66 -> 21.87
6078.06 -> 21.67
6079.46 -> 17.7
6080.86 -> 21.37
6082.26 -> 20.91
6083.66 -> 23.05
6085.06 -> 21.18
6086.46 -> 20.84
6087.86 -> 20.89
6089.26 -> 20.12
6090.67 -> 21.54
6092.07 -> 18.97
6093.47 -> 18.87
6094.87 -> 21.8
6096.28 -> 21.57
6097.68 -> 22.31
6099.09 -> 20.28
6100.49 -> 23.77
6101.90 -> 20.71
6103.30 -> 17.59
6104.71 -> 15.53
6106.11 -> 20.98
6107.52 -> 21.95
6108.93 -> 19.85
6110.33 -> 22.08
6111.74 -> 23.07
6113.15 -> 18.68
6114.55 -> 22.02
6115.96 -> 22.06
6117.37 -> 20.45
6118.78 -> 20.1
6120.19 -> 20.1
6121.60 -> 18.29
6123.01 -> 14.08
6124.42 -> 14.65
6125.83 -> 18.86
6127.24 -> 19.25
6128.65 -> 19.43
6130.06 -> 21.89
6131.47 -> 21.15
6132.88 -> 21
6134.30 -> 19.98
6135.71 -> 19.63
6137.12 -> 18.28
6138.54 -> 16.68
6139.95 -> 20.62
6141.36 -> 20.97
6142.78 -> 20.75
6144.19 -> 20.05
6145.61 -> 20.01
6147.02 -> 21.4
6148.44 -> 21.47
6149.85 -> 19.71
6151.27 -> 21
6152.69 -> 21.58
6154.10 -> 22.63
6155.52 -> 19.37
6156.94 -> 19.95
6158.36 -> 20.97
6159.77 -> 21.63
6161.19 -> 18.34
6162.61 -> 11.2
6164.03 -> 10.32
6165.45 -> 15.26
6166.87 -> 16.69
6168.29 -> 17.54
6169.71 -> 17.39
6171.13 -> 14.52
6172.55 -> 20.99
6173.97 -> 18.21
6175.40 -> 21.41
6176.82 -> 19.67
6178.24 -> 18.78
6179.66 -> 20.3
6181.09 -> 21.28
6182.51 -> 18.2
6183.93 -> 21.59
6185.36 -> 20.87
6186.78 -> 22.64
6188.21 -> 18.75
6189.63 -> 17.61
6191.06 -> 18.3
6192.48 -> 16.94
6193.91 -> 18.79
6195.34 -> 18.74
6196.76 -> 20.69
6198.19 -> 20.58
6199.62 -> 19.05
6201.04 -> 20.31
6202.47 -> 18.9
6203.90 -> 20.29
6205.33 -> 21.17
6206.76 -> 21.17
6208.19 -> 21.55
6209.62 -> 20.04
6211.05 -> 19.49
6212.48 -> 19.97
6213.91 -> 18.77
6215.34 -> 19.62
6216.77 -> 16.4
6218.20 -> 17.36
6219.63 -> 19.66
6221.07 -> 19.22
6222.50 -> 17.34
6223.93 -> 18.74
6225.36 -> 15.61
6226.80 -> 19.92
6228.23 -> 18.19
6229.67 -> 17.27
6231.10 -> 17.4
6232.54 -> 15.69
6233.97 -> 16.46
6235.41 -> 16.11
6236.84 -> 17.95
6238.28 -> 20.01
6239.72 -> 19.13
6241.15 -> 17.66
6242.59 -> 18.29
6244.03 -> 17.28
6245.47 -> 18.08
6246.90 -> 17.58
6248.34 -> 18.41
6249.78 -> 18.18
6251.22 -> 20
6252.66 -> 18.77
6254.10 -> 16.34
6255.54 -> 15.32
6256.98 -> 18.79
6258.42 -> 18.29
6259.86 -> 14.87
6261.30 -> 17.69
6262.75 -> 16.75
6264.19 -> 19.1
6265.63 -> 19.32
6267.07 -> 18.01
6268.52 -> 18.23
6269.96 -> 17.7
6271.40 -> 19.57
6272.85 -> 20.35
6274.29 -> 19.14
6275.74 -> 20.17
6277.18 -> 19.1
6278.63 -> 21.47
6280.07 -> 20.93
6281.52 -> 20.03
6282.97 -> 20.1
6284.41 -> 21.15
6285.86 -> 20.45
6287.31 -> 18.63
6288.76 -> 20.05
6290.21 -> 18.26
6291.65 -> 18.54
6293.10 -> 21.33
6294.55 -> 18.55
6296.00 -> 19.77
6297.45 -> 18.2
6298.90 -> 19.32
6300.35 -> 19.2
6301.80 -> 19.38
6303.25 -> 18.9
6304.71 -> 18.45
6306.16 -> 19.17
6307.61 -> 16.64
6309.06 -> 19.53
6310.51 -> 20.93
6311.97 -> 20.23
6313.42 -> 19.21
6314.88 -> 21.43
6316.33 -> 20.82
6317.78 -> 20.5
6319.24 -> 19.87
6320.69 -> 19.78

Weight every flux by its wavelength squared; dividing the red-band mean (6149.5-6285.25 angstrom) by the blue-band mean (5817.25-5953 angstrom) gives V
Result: 1.13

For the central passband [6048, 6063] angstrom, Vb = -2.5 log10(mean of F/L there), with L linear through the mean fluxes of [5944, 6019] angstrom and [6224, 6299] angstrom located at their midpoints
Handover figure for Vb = -0.10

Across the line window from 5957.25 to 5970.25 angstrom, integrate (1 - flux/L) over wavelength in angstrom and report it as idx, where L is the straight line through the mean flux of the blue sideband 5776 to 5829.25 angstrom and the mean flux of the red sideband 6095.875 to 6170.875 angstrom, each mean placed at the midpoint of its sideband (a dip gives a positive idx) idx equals 0.5 angstrom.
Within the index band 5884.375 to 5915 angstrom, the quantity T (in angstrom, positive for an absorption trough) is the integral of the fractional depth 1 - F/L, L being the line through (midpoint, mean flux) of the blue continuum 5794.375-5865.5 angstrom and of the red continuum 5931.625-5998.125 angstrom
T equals 8.46 angstrom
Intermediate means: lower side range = 20.2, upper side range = 19.4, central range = 14.3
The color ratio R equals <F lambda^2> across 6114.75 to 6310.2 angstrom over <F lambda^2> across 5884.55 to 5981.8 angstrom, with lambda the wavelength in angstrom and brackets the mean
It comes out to 1.17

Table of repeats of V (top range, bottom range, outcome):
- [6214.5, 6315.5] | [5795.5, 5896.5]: 1.13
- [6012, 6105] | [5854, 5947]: 1.23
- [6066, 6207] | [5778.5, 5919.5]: 1.16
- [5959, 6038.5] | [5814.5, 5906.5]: 1.14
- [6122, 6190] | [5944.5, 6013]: 1.04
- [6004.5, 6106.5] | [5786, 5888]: 1.11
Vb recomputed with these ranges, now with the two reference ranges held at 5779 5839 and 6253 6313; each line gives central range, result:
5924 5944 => 0.04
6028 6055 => -0.08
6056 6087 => -0.08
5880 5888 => 0.12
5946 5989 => 0.02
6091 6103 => -0.08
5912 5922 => 0.09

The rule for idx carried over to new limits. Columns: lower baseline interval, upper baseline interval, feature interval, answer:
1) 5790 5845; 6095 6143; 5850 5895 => 5.17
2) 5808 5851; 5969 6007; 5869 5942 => 9.69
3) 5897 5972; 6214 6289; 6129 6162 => -3.35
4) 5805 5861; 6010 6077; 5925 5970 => 2.57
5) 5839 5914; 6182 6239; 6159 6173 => 1.82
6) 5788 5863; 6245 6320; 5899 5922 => 2.26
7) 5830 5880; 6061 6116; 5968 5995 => 0.95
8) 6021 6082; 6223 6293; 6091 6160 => -0.41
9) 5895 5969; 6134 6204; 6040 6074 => -4.05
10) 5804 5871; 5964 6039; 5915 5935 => 0.99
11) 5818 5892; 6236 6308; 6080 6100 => -2.08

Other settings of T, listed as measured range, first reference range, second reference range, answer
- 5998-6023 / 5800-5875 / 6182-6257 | -0.42 angstrom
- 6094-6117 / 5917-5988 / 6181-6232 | -1.93 angstrom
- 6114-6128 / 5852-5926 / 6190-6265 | -0.67 angstrom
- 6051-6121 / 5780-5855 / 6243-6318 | -4.80 angstrom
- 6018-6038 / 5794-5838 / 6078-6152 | -0.53 angstrom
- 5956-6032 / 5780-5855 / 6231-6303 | -0.69 angstrom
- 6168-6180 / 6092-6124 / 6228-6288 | 0.41 angstrom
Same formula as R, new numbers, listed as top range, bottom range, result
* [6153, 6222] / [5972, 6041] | 1.01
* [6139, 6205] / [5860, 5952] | 1.19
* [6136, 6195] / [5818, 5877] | 1.05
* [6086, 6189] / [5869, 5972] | 1.18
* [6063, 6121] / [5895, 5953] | 1.22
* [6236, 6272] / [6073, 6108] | 0.92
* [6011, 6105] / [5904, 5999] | 1.11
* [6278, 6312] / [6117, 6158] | 1.04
